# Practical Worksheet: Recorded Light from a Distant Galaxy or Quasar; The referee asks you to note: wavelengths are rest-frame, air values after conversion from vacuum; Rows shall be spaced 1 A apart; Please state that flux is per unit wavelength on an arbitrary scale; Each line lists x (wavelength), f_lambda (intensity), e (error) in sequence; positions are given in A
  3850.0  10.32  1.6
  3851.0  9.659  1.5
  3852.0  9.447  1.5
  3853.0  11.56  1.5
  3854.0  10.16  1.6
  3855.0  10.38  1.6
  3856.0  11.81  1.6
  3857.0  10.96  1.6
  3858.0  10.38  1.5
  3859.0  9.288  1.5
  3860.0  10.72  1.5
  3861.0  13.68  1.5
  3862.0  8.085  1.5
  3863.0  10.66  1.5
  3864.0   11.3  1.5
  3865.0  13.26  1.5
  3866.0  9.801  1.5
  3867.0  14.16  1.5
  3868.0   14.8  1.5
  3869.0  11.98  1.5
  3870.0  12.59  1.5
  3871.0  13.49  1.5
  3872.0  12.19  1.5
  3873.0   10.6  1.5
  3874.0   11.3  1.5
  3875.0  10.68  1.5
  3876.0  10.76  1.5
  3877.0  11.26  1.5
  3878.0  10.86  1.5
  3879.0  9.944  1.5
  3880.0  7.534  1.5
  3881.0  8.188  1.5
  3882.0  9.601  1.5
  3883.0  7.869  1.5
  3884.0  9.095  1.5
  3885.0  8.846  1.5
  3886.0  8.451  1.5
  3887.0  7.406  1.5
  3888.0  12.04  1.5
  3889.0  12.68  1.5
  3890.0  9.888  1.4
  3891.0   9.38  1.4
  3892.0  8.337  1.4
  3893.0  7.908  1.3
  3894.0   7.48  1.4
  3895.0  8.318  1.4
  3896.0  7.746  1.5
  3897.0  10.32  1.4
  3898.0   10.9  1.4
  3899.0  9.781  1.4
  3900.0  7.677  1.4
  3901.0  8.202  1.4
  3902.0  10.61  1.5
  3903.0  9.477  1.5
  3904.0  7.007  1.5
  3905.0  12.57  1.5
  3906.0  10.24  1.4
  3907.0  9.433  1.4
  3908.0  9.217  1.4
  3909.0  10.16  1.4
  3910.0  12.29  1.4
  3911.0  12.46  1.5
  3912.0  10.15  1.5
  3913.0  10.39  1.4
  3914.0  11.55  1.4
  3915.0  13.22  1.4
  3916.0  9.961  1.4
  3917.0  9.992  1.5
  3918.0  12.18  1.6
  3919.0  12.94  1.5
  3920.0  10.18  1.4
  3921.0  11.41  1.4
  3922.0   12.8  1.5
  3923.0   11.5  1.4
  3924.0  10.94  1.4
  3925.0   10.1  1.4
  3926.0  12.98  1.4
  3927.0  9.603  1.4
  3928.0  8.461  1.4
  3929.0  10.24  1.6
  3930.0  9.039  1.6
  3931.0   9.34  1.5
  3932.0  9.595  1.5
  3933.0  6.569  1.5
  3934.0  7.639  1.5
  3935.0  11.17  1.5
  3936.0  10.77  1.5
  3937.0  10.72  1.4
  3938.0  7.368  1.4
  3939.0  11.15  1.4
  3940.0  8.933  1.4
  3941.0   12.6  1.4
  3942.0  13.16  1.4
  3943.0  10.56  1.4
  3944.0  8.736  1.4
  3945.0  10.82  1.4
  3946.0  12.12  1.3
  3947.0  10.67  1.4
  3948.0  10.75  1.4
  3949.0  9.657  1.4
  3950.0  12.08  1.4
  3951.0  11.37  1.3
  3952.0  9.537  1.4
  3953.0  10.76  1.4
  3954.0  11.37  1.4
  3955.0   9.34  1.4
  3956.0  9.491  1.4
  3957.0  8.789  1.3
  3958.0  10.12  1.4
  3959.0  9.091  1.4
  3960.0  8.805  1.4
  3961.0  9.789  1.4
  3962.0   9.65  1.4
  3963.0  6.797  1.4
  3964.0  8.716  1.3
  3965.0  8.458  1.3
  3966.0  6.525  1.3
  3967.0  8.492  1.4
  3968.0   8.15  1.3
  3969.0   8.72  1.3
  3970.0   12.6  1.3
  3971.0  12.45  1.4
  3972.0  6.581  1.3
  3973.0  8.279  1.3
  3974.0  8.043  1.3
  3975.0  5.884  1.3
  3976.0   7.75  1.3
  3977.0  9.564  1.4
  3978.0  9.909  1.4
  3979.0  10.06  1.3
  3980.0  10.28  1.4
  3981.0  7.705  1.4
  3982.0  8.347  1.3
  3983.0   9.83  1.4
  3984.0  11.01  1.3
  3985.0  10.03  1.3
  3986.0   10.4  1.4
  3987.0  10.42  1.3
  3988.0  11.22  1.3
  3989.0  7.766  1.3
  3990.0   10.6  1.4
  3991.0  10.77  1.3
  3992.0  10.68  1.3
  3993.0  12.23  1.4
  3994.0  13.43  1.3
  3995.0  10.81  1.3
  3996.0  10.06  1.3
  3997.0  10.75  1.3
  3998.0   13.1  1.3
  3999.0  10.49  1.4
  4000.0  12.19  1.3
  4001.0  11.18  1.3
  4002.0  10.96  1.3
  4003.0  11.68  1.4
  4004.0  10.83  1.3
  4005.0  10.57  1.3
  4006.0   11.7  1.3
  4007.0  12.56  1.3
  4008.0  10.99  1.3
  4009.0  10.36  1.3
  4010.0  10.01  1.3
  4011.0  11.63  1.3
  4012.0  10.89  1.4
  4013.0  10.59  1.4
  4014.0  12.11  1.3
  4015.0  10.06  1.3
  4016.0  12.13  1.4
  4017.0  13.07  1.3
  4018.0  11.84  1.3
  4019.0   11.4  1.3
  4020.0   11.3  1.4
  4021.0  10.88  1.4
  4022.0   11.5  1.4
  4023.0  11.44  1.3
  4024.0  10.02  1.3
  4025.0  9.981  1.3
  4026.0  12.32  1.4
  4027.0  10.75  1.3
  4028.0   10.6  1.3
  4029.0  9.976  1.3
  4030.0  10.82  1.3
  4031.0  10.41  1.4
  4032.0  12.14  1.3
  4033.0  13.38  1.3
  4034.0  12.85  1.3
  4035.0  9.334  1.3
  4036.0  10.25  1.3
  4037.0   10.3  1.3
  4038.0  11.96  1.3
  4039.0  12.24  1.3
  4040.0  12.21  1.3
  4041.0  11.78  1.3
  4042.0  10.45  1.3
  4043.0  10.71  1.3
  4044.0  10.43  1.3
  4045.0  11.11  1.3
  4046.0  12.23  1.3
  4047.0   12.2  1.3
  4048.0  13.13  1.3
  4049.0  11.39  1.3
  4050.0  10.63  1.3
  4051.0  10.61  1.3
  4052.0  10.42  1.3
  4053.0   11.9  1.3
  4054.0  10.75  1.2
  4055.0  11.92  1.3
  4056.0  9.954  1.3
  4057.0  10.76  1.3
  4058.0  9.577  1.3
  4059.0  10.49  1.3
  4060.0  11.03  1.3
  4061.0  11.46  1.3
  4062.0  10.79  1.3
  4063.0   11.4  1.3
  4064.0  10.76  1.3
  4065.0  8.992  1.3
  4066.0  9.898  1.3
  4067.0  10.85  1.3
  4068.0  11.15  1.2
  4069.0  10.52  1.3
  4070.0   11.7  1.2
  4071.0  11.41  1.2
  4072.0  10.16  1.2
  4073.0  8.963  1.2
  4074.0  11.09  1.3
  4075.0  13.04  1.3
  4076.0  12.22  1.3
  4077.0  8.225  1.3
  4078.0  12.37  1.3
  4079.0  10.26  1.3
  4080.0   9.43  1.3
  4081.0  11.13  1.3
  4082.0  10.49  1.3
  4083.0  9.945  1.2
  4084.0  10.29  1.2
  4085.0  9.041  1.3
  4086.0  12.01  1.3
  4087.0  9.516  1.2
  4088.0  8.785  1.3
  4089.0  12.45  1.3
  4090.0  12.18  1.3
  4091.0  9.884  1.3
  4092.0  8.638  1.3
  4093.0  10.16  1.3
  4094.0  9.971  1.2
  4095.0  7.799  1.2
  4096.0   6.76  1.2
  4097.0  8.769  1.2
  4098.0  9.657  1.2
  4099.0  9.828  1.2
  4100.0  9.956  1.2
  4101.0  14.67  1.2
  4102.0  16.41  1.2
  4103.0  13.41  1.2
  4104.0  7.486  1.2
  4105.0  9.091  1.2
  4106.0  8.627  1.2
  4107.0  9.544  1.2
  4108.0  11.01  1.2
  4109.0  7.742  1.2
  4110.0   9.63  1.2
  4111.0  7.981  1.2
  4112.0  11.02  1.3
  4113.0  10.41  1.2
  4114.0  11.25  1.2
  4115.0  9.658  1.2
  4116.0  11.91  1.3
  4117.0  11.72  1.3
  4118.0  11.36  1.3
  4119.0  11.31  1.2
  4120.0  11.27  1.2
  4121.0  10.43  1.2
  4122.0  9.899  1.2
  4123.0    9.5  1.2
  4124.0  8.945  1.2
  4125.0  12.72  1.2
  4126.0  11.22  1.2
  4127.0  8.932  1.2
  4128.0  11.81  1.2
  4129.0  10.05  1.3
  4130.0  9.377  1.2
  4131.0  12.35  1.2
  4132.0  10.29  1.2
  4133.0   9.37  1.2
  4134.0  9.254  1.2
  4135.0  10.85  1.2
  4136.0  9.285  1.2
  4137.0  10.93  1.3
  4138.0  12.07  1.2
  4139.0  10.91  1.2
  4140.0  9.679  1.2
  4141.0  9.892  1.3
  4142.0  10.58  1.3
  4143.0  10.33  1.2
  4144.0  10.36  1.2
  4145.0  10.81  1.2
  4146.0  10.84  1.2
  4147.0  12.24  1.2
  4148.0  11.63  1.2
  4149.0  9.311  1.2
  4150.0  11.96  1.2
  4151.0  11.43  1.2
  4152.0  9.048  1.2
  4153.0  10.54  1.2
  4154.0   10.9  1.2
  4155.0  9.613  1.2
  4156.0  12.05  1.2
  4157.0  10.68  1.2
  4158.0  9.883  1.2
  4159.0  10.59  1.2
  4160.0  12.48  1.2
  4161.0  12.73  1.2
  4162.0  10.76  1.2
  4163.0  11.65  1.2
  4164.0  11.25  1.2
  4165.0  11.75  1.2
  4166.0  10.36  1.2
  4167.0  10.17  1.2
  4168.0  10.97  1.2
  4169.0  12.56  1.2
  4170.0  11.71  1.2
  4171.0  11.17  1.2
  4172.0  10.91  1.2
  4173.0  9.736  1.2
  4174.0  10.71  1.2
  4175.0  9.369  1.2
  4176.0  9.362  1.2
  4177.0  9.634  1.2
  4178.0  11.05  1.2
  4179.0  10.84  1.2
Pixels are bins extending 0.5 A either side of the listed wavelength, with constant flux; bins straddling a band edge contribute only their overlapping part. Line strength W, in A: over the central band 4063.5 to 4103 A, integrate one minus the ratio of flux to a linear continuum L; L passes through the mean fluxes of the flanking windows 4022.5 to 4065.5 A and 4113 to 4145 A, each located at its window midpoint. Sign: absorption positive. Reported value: 1.1 A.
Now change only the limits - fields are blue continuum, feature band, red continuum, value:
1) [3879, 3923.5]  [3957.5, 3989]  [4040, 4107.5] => 3.4 A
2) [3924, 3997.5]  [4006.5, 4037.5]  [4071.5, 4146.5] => -3.4 A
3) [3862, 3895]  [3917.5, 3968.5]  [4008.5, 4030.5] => 3.1 A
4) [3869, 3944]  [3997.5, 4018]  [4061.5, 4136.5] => -2.1 A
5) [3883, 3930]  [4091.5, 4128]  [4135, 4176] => 1.5 A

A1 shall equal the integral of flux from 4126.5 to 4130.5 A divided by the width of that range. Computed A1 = 10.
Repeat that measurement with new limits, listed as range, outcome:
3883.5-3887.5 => 8.45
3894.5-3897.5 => 8.79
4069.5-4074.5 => 10.7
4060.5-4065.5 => 10.7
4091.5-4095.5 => 9.14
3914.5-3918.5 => 11.3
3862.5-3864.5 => 11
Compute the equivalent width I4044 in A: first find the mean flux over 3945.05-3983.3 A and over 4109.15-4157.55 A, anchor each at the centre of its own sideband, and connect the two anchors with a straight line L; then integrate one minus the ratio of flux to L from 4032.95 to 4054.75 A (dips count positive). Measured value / -3.07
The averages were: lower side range 9.4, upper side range 10.6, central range 11.3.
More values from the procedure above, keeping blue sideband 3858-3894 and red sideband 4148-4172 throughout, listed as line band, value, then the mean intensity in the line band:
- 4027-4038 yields -0.3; 11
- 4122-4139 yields 0.8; 10.4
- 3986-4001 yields -0.4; 11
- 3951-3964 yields 1.4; 9.51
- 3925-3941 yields 1.4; 9.68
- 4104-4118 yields 1.3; 9.93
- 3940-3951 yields -0.4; 11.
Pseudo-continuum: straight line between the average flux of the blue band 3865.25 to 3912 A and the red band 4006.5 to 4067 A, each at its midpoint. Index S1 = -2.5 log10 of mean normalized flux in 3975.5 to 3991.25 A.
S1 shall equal 0.11 mag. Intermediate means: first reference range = 10.1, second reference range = 11.1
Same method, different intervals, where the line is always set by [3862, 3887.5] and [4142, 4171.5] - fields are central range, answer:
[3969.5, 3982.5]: 0.19 mag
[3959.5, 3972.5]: 0.20 mag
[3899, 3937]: 0.04 mag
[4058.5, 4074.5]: 0.02 mag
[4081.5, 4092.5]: 0.06 mag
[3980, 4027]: -0.01 mag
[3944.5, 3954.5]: -0.02 mag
